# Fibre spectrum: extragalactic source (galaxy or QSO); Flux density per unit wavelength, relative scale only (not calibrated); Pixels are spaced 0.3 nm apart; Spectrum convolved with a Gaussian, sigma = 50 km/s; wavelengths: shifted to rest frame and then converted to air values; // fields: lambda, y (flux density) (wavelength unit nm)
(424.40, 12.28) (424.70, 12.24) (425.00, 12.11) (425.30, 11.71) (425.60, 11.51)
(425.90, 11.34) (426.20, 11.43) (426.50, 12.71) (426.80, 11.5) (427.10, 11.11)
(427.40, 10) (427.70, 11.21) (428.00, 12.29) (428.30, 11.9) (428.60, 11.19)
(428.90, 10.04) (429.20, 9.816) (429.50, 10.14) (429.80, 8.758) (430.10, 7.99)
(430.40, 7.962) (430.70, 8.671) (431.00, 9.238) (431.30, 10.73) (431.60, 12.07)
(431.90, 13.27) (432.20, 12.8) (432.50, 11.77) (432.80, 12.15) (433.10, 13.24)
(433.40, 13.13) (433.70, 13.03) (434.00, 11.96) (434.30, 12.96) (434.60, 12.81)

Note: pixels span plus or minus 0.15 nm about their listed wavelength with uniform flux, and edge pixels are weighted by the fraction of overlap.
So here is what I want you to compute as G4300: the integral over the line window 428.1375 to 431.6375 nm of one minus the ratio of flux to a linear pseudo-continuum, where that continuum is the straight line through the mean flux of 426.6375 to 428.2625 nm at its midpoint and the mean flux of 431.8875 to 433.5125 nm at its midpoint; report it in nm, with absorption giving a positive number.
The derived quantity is 0.62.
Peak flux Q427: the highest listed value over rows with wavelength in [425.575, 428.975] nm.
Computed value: 12.71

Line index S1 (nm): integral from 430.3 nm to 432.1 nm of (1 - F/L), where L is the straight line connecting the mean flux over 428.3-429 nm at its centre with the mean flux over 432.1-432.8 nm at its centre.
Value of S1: 0.21 nm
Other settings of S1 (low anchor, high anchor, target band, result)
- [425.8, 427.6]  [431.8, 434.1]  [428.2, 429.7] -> 0.17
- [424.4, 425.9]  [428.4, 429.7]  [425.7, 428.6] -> -0.11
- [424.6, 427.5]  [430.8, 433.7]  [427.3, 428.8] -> 0.05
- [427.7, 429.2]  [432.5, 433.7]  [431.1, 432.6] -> 0.03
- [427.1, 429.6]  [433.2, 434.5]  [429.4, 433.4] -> 0.40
